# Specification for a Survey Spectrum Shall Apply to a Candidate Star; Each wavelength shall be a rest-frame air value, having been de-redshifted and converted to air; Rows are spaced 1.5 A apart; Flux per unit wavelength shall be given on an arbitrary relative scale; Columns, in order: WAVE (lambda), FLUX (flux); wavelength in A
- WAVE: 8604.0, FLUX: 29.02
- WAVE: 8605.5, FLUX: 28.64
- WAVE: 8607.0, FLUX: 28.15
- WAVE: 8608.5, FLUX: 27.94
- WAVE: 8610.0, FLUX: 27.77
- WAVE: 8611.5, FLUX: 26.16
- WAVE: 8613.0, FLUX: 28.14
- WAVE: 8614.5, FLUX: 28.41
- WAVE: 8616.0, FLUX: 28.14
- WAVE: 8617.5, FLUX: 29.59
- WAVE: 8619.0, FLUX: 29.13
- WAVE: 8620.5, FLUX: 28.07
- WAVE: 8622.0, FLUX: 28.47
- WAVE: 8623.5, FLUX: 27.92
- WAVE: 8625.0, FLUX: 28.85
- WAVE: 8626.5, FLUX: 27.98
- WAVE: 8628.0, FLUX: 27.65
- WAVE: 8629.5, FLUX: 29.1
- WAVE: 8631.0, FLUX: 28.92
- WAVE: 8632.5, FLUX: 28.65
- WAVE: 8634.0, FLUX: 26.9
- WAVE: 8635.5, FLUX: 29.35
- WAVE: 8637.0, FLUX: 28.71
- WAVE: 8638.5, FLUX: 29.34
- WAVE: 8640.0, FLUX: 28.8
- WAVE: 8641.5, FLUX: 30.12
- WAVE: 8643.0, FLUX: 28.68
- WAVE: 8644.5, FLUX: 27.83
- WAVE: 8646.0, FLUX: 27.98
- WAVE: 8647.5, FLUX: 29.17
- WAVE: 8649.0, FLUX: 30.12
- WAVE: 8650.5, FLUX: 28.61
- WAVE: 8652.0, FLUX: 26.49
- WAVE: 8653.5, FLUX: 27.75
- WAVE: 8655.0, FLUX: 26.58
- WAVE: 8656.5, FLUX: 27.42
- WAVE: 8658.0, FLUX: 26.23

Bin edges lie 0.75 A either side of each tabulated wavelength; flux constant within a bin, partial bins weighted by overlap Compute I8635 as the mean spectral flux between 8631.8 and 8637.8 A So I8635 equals 28.4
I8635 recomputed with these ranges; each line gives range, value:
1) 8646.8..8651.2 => 29.3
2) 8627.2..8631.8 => 28.6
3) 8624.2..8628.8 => 28.2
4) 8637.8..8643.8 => 29.2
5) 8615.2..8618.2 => 28.8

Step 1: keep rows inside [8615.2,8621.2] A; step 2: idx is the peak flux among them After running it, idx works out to 29.59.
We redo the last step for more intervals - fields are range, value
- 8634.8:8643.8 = 30.12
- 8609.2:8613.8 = 28.14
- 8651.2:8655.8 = 27.75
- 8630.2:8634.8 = 28.92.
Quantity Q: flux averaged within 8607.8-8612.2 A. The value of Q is 27.3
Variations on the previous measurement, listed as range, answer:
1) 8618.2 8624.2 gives 28.4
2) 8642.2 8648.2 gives 28.4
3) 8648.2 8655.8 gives 27.9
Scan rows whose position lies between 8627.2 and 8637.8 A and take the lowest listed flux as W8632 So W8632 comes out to 26.9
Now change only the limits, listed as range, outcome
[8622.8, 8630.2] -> 27.65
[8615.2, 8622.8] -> 28.07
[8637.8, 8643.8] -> 28.68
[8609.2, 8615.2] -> 26.16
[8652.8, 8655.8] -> 26.58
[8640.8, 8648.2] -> 27.83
